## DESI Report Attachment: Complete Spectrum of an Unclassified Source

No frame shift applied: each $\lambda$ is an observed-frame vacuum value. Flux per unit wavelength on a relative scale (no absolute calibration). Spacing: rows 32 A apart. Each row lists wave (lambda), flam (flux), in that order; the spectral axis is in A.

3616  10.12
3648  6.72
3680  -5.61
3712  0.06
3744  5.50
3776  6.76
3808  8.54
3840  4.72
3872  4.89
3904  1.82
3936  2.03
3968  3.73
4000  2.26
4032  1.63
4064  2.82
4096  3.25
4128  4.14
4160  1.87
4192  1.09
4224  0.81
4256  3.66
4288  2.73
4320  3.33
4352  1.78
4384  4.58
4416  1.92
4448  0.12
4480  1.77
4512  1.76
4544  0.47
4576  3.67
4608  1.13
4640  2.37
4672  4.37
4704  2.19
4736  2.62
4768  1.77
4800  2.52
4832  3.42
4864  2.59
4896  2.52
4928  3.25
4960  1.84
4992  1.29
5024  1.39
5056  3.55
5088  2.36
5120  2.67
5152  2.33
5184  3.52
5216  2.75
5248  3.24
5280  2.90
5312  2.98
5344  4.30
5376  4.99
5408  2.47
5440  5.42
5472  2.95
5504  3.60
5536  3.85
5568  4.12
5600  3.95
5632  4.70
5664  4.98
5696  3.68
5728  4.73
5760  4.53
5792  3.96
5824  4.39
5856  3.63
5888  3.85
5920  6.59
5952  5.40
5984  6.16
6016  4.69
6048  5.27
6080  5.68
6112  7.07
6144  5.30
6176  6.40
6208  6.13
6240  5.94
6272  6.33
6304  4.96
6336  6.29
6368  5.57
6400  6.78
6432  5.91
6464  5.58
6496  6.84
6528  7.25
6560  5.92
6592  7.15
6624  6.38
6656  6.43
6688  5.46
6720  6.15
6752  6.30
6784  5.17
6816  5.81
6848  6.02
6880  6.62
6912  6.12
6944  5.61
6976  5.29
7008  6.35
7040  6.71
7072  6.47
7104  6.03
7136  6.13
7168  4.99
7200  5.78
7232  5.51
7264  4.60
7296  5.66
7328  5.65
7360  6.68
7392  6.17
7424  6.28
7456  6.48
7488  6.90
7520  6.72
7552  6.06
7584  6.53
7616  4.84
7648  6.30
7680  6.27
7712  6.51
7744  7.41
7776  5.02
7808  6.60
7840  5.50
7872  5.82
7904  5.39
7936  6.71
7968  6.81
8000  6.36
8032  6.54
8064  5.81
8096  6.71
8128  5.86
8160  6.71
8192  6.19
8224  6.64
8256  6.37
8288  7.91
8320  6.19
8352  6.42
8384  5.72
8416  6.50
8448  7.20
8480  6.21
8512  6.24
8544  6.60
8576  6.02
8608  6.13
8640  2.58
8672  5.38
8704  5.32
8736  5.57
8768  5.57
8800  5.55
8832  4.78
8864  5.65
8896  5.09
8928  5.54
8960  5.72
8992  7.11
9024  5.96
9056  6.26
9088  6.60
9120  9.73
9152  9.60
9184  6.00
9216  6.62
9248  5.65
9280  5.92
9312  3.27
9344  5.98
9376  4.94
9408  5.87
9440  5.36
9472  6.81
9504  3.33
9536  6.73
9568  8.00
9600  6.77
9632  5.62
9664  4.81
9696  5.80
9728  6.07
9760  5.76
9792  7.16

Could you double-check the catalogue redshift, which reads 0.39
